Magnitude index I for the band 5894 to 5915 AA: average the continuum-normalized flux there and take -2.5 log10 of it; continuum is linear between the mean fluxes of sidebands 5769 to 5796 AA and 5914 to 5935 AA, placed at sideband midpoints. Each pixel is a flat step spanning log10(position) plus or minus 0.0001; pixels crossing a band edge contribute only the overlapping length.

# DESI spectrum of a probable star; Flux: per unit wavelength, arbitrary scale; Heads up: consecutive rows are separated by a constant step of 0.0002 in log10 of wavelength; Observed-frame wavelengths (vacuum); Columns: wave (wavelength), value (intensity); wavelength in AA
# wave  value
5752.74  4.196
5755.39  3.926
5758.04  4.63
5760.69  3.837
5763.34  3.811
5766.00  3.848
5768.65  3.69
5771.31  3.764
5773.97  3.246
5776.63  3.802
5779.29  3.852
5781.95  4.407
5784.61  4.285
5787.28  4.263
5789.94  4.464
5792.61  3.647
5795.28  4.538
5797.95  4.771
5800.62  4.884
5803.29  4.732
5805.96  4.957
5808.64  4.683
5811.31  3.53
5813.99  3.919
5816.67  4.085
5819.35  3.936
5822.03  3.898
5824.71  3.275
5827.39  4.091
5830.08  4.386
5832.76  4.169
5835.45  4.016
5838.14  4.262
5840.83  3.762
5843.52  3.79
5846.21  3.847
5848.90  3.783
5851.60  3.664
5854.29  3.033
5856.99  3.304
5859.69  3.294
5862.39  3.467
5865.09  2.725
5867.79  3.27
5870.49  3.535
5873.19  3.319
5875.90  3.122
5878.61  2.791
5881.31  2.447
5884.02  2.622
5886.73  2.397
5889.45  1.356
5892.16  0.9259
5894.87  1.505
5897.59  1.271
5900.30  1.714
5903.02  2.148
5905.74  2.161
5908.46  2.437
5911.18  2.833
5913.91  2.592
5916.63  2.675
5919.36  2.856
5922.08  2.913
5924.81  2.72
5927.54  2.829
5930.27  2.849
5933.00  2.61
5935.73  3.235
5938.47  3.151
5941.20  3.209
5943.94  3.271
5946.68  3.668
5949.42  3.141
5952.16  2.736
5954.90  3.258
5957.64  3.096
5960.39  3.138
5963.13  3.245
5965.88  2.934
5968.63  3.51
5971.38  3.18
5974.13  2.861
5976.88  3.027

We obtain 0.37 mag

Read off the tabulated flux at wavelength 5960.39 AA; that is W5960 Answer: 3.138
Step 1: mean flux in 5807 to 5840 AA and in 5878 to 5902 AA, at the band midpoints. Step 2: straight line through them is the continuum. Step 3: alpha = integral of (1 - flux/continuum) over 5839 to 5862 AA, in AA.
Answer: -3.09 AA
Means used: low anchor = 4.02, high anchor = 1.87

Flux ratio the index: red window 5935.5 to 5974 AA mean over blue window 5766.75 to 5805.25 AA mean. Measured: 0.8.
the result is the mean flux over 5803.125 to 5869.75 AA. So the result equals 3.82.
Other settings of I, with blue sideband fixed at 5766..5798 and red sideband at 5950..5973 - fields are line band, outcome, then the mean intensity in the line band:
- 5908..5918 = 0.26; 2.65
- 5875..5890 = 0.38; 2.49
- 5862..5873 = 0.11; 3.24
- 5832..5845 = -0.07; 3.99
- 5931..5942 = 0.08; 3.03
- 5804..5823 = -0.08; 4.17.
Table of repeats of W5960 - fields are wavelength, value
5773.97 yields 3.246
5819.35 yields 3.936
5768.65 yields 3.69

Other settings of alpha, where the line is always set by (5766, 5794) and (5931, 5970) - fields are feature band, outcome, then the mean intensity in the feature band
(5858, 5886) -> 3.7 AA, 3.05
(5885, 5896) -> 5.9 AA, 1.58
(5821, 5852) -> -2.0 AA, 3.92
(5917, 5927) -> 1.4 AA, 2.81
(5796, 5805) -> -2.2 AA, 4.79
